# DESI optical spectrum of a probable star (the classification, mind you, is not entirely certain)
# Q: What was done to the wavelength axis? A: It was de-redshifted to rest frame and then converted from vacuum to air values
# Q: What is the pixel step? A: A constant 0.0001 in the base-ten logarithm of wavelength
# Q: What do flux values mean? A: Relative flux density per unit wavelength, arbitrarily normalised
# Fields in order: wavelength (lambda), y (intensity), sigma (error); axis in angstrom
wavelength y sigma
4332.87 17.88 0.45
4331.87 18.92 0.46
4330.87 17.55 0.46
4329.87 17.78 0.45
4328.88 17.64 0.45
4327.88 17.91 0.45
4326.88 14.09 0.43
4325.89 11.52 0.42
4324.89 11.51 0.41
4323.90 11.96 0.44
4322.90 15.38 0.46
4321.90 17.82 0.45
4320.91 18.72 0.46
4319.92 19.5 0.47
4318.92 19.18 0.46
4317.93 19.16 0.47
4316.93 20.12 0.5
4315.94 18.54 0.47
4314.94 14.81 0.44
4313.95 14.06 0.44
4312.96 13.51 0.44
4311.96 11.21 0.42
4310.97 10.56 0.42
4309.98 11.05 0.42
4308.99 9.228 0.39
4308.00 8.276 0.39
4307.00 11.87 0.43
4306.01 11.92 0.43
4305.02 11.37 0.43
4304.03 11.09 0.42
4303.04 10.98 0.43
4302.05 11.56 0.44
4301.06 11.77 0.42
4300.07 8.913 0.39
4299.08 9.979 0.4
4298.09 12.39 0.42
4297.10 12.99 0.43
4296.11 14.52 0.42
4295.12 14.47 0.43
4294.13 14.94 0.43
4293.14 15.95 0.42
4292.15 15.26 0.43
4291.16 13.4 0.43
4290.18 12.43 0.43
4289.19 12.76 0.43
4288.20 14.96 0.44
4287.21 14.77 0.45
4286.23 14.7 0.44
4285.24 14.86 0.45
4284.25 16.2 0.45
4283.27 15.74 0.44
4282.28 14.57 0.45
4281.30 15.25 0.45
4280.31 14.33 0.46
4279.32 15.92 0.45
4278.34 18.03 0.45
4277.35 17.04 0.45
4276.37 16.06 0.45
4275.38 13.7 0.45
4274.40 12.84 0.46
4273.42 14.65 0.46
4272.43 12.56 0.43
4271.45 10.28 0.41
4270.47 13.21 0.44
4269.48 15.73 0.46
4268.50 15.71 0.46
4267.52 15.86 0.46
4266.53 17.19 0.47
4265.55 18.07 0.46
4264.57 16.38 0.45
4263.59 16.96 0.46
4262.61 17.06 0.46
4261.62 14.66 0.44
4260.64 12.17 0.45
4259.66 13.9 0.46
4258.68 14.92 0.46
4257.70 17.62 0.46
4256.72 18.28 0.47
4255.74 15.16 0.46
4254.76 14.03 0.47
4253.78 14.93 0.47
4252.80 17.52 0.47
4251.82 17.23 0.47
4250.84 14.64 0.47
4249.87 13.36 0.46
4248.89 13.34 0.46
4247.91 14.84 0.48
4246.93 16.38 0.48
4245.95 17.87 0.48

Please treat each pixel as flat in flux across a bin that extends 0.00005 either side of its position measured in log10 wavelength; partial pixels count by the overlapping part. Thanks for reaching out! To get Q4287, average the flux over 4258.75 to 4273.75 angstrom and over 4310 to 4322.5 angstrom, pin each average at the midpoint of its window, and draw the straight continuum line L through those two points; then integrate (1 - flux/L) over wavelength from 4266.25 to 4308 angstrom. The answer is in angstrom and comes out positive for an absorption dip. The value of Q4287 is 4.5 angstrom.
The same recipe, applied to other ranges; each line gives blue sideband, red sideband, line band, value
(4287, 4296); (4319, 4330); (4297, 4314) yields 4.3 angstrom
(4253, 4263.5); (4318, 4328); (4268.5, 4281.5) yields 0.7 angstrom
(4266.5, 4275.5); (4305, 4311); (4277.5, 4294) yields -3.0 angstrom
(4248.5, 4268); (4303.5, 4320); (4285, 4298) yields 0.2 angstrom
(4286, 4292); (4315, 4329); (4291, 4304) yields 1.6 angstrom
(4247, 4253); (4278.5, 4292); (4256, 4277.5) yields -0.4 angstrom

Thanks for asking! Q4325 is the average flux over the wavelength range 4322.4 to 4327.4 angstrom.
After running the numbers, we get 12.9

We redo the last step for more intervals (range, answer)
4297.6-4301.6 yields 10.8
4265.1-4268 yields 17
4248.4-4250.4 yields 13.4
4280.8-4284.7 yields 15.4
